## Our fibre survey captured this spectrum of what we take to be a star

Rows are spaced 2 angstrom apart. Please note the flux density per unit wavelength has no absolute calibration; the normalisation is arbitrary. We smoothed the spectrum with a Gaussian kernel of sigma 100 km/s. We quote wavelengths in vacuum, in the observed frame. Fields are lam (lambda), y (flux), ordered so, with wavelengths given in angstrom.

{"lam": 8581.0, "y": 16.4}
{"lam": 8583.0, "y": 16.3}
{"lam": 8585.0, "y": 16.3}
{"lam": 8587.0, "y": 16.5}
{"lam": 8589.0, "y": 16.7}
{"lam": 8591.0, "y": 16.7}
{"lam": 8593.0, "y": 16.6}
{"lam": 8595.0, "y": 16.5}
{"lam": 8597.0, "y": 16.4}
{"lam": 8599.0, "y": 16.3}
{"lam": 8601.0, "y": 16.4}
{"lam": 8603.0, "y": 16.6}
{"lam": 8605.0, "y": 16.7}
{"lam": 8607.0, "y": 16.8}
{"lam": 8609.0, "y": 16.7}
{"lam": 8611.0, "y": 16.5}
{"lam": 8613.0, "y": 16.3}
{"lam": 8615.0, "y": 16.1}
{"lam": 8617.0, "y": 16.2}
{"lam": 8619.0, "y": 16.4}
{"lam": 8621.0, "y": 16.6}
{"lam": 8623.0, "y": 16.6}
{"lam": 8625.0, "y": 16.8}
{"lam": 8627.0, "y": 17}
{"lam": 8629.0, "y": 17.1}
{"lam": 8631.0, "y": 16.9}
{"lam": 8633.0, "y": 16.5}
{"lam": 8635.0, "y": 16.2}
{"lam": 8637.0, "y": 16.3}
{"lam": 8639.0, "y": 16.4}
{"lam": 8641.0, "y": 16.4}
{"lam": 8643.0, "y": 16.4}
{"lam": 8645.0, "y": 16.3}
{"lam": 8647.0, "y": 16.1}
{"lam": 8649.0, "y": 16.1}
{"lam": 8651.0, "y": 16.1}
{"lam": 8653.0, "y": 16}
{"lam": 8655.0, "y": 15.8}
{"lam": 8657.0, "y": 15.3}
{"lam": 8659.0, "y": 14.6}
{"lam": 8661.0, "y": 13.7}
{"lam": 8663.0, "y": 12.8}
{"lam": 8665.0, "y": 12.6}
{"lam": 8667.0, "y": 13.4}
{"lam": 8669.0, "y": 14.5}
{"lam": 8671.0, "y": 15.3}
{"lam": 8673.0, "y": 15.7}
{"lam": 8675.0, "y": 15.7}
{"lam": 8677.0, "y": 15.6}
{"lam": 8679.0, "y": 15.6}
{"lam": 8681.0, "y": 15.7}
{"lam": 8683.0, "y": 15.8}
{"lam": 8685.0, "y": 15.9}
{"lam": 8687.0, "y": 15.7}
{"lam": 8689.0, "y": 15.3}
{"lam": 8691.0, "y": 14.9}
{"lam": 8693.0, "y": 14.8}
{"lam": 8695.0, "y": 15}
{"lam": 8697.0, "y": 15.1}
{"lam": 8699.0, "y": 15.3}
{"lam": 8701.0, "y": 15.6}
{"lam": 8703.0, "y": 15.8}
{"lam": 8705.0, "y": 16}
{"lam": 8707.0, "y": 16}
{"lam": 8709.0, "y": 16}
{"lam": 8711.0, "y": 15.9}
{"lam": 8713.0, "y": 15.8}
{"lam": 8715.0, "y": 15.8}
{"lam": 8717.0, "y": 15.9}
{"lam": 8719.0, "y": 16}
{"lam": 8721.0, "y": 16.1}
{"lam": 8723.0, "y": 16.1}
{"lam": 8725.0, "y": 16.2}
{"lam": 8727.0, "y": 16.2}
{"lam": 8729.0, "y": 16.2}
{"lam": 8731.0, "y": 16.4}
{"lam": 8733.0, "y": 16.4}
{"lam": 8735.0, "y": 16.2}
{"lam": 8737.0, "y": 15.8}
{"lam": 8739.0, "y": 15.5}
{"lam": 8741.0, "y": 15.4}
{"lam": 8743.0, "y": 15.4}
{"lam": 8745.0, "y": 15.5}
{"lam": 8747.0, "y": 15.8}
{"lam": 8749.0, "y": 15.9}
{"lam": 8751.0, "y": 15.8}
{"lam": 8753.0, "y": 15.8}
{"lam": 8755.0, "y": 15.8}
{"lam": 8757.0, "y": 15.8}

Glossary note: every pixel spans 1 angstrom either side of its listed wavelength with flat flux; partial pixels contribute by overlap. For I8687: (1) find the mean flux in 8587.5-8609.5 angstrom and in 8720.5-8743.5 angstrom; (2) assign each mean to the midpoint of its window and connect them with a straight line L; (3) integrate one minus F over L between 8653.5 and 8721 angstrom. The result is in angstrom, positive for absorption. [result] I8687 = 3.9 angstrom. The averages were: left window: 16.6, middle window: 15.3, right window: 16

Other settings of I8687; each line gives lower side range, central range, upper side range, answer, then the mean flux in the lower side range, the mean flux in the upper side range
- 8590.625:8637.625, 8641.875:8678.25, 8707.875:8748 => 2.6 angstrom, 16.5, 15.9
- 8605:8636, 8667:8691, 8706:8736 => 1.3 angstrom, 16.6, 16.1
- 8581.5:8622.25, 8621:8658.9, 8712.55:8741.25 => 0.1 angstrom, 16.5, 16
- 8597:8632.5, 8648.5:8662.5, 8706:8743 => 0.9 angstrom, 16.6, 16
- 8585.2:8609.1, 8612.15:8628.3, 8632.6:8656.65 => -0.1 angstrom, 16.6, 16.2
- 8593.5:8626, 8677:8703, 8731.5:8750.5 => 1.0 angstrom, 16.5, 15.8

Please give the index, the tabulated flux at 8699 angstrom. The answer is 15.3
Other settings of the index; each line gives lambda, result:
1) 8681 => 15.7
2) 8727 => 16.2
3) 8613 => 16.3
